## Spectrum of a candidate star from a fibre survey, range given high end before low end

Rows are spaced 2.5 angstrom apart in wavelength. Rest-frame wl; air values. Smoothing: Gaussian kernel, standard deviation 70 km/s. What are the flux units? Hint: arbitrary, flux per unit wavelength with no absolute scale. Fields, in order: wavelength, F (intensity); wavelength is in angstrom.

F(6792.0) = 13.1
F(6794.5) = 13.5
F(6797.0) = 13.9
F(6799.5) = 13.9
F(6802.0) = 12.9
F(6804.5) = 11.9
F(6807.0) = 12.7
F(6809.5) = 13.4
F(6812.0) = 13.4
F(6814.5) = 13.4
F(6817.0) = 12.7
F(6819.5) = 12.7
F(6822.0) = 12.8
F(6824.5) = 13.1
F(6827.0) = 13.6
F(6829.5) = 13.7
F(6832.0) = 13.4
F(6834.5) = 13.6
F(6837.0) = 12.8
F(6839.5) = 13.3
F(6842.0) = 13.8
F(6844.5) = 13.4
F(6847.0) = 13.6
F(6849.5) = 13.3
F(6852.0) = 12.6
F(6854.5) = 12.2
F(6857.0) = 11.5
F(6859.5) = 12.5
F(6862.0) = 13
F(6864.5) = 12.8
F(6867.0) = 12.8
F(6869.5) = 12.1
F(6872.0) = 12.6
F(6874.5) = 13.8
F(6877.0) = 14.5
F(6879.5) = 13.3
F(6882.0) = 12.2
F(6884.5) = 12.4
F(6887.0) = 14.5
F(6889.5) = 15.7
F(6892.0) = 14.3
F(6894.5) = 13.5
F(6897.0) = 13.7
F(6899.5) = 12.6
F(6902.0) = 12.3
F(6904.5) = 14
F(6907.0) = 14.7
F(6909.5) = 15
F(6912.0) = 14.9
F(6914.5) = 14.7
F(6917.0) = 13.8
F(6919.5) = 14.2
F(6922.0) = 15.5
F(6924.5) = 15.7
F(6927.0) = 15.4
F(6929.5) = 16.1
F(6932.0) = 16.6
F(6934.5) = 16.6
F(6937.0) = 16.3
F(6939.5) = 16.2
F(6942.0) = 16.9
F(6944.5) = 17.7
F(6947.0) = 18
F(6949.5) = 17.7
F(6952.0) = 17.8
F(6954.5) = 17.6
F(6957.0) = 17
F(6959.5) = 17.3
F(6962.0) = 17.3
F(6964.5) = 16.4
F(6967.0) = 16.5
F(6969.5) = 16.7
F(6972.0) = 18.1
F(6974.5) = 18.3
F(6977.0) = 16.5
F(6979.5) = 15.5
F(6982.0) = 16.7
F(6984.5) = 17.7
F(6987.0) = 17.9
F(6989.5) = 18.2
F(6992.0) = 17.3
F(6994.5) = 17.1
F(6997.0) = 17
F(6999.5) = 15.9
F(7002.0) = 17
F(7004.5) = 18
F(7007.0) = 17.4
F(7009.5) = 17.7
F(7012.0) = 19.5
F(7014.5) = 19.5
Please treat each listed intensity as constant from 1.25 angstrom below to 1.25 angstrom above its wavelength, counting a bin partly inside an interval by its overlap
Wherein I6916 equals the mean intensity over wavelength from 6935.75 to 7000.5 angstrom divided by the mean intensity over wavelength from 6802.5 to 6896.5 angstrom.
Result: 1.30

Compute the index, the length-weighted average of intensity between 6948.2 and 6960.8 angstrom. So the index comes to 17.5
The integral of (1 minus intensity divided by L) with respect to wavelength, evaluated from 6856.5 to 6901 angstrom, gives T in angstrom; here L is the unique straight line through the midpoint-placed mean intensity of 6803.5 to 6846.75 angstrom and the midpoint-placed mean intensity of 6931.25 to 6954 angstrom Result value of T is 5.2 angstrom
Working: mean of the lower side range 13.2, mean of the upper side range 17.1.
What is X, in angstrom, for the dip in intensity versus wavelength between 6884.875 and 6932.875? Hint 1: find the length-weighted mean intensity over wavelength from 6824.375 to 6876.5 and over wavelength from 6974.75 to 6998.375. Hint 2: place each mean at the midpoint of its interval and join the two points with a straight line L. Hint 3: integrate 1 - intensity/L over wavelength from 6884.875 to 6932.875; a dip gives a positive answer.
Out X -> 0.9 angstrom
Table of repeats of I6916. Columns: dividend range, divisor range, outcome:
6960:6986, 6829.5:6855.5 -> 1.28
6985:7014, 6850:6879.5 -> 1.37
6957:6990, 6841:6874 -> 1.34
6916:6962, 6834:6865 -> 1.28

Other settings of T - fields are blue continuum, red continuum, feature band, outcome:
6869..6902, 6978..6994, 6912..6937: -0.83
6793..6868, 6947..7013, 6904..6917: 0.62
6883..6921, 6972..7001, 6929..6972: -3.34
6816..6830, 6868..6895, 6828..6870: 0.92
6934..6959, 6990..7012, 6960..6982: 0.45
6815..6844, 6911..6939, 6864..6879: 1.15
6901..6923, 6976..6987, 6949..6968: -1.48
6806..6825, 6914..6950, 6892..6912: 1.97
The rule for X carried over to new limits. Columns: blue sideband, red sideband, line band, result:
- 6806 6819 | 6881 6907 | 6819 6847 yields -0.20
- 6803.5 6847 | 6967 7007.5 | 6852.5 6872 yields 2.30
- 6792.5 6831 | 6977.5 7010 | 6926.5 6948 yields -1.01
